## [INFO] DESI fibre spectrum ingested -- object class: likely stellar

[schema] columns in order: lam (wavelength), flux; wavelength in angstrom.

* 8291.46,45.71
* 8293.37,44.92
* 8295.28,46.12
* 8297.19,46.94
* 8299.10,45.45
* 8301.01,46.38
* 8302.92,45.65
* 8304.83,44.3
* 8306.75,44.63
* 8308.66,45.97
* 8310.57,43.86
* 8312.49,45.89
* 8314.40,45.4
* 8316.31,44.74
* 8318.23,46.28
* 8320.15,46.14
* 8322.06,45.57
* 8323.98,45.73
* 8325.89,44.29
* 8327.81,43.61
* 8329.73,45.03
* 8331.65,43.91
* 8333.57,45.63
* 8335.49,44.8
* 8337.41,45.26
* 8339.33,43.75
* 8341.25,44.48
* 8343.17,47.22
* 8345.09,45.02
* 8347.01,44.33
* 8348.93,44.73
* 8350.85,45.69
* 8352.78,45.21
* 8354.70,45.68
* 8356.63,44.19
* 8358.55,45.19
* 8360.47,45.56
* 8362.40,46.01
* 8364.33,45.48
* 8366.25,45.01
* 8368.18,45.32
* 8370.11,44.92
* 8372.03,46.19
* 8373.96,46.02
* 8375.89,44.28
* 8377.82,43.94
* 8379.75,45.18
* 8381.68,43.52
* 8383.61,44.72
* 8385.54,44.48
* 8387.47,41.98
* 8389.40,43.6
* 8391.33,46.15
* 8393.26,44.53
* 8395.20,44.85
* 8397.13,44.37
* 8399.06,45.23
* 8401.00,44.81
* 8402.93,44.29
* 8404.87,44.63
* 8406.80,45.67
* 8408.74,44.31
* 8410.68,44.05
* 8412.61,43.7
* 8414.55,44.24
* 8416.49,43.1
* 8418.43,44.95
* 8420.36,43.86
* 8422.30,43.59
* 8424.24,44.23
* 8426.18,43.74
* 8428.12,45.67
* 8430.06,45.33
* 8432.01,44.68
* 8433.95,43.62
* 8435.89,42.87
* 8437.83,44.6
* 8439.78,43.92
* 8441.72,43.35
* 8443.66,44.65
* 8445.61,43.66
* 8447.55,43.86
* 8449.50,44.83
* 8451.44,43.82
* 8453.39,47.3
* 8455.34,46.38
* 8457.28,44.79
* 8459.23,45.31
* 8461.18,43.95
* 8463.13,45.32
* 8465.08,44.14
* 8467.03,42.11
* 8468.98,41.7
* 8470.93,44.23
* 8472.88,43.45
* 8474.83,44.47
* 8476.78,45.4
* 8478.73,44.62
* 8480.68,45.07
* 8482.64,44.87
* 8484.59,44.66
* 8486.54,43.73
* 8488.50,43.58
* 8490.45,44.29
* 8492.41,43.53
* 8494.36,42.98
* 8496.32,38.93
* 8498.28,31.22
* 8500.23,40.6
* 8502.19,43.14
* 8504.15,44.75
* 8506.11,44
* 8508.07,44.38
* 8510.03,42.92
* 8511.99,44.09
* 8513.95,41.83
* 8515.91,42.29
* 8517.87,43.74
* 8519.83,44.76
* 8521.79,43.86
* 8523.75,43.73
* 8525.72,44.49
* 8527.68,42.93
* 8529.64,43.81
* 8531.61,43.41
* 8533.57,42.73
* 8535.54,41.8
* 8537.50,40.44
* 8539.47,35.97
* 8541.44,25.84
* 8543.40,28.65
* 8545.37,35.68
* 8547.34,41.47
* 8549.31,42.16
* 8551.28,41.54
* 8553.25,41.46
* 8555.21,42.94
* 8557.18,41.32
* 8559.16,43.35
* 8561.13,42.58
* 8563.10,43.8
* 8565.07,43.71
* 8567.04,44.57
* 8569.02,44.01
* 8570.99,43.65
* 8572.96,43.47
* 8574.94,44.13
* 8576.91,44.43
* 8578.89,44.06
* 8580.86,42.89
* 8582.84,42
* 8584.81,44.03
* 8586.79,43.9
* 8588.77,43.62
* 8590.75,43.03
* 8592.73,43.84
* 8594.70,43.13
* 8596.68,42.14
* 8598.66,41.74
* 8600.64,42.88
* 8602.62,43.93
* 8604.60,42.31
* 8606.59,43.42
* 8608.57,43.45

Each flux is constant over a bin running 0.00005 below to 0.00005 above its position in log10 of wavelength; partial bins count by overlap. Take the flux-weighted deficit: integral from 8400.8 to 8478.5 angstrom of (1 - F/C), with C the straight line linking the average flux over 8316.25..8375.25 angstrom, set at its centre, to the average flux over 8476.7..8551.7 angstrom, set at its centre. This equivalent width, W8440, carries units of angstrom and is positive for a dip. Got -1.9 angstrom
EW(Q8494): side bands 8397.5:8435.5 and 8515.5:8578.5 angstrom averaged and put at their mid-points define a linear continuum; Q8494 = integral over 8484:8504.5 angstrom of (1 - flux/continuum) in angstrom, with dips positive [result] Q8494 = 0.46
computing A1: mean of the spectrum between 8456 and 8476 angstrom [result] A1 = 44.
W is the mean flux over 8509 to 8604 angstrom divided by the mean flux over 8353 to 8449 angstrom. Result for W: 0.95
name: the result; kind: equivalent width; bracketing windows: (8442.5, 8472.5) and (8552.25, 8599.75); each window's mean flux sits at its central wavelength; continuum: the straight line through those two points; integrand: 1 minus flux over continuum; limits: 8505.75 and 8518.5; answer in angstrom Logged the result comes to 0.2 angstrom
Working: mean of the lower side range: 44.4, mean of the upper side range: 43.2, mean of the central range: 43.3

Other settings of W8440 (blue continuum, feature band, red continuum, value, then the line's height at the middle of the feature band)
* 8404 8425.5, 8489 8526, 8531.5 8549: -3.4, 39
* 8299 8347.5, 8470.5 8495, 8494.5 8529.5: -0.8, 42.9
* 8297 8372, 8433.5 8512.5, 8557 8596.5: 1.1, 44.2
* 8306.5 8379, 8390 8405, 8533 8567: -0.4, 43.7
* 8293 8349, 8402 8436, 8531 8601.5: -0.4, 43.8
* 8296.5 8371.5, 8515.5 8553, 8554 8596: 2.8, 43.7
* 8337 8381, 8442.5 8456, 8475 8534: -0.3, 43.9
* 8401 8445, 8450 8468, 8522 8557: -0.8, 42.9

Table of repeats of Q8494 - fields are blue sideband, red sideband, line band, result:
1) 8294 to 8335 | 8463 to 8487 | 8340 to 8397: 0.0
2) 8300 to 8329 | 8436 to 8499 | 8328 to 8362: -0.1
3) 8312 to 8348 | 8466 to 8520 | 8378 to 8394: 0.1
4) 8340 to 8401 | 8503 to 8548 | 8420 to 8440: -0.3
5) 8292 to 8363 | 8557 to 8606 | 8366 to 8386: 0.0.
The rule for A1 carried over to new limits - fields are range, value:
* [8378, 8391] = 44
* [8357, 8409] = 44.8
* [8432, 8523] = 43.6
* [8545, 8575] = 42.6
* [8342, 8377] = 45.3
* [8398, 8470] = 44.3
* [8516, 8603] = 42.1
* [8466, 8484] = 44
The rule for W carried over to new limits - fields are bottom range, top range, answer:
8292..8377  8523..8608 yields 0.93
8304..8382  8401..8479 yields 0.98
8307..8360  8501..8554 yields 0.92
